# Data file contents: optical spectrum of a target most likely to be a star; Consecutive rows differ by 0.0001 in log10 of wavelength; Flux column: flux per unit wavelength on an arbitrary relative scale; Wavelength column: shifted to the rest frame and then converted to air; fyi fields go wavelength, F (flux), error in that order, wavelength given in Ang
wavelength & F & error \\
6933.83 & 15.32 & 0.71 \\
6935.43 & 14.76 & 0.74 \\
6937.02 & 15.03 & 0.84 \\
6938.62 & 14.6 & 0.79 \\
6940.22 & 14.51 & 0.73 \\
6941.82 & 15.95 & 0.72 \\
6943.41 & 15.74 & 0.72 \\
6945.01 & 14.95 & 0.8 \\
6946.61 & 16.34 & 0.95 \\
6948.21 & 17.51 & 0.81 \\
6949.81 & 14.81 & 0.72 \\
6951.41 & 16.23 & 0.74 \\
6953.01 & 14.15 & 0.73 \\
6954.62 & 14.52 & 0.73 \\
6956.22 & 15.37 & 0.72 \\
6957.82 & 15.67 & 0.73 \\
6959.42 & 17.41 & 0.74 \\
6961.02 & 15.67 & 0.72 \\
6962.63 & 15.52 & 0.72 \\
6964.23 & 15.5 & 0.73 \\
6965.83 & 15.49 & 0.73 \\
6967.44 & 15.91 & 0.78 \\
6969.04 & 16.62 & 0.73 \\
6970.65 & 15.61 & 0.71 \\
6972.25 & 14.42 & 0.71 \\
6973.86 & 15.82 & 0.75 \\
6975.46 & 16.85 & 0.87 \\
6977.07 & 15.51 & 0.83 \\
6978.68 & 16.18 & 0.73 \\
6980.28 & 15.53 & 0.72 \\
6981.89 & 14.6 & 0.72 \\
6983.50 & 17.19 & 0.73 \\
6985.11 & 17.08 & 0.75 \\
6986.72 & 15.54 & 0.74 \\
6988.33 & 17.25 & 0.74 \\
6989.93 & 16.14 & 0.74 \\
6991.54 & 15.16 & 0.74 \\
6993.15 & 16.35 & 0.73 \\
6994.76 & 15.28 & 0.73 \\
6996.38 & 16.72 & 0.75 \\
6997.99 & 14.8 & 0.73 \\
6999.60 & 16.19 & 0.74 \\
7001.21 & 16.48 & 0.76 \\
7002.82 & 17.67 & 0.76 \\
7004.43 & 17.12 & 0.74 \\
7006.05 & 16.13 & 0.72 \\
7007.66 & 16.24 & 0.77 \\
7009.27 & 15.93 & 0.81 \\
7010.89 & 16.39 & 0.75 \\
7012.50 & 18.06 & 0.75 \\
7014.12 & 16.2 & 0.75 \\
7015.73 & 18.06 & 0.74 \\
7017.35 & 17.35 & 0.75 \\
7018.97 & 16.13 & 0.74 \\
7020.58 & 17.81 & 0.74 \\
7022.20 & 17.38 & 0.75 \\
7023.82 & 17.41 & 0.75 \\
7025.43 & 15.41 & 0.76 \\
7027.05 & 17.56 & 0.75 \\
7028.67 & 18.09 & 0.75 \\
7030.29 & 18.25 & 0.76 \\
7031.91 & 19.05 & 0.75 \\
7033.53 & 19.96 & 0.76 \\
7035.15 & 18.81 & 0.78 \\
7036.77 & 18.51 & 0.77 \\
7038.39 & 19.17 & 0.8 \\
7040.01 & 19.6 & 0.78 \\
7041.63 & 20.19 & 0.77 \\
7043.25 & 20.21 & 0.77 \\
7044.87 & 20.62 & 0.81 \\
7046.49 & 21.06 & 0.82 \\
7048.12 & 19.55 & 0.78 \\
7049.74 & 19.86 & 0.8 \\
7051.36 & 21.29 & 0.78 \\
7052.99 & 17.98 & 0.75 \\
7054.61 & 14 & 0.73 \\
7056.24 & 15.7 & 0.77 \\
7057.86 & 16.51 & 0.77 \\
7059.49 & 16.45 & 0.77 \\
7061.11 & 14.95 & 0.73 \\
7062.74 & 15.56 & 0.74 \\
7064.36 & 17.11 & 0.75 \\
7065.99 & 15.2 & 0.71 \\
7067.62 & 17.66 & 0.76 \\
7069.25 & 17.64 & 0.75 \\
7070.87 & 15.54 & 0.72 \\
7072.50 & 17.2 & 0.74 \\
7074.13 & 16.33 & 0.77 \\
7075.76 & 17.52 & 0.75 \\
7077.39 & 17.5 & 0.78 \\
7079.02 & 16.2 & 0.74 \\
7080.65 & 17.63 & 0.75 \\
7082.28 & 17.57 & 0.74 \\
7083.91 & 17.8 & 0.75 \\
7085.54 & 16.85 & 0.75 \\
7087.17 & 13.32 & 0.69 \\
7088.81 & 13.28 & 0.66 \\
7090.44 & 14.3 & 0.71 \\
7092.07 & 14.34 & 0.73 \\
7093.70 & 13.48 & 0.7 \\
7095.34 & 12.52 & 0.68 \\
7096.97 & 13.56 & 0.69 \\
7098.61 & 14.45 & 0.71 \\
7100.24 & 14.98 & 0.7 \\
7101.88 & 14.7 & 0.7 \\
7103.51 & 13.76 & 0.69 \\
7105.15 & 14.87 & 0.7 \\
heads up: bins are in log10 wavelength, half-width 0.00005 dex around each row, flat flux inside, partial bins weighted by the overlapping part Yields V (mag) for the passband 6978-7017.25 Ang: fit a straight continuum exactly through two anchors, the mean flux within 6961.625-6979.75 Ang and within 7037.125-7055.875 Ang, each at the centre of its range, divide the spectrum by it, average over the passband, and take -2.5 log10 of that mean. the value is 0.042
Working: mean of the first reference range 15.8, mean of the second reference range 19.3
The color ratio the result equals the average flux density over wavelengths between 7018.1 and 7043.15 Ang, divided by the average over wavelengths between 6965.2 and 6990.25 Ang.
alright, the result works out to 1.1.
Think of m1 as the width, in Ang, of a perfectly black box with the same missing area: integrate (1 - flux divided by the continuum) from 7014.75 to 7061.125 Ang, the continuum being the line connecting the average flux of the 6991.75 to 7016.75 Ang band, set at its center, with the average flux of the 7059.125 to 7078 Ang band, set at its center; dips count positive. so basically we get -4.8 Ang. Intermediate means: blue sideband 16.5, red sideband 16.6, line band 18.2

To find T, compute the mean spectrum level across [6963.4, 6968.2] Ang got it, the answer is 15.6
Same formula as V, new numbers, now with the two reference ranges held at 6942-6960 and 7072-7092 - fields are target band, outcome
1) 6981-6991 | -0.03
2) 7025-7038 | -0.15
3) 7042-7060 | -0.16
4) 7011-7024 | -0.08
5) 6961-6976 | 0.00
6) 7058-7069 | -0.01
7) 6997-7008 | -0.03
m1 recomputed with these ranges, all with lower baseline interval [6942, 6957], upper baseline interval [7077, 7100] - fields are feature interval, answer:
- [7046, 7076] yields -3.8 Ang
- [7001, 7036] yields -4.6 Ang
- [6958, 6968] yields -0.3 Ang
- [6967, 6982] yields -0.3 Ang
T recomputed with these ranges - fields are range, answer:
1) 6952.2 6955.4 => 14.3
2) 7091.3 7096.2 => 13.4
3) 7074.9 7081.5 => 17.2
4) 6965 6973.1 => 15.6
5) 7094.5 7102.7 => 14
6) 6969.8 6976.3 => 15.7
